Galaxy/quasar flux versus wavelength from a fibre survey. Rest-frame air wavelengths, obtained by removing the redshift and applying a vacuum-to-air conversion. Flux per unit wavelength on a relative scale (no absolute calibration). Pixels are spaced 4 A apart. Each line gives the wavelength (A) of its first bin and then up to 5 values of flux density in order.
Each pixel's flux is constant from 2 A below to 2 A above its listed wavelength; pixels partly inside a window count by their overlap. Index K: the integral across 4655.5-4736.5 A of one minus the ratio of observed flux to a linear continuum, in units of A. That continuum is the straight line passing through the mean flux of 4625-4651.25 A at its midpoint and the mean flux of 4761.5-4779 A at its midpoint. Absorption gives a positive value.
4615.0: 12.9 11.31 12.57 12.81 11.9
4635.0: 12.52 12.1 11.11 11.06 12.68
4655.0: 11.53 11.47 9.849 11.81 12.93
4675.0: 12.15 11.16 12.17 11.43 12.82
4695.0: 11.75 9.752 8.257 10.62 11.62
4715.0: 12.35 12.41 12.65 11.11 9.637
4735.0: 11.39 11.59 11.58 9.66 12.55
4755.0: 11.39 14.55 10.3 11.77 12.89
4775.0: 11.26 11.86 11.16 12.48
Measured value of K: 3.1 A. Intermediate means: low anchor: 12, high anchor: 11.6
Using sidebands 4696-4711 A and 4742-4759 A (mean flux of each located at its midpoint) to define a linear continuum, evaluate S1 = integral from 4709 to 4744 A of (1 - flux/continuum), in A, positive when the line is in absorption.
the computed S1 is -2.7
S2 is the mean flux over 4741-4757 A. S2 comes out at 11.3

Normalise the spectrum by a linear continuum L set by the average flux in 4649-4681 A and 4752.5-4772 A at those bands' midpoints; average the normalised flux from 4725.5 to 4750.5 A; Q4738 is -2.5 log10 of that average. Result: 0.11 mag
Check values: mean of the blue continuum 11.7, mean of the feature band 10.9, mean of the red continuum 12.2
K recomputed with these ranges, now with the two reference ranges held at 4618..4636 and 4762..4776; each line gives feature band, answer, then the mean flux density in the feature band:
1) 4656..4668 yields 1.08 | 11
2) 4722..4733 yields 0.79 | 11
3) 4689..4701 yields 0.54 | 11.4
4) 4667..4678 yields -0.20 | 12.3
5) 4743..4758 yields 0.34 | 11.5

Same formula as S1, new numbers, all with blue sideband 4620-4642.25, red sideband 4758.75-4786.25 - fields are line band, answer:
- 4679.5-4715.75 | 2.7 A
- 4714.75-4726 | -0.4 A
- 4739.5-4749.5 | 0.9 A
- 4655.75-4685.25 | 1.2 A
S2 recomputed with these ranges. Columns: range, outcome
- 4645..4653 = 11.9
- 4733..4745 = 11.5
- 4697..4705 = 9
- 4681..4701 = 11.6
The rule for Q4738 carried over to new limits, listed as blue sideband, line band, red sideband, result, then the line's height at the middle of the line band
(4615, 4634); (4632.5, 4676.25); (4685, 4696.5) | 0.04 mag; 12.1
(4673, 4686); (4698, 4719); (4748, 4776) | 0.11 mag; 11.9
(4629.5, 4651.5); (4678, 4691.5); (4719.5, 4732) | -0.02 mag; 11.6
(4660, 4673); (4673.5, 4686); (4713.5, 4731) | -0.02 mag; 11.6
